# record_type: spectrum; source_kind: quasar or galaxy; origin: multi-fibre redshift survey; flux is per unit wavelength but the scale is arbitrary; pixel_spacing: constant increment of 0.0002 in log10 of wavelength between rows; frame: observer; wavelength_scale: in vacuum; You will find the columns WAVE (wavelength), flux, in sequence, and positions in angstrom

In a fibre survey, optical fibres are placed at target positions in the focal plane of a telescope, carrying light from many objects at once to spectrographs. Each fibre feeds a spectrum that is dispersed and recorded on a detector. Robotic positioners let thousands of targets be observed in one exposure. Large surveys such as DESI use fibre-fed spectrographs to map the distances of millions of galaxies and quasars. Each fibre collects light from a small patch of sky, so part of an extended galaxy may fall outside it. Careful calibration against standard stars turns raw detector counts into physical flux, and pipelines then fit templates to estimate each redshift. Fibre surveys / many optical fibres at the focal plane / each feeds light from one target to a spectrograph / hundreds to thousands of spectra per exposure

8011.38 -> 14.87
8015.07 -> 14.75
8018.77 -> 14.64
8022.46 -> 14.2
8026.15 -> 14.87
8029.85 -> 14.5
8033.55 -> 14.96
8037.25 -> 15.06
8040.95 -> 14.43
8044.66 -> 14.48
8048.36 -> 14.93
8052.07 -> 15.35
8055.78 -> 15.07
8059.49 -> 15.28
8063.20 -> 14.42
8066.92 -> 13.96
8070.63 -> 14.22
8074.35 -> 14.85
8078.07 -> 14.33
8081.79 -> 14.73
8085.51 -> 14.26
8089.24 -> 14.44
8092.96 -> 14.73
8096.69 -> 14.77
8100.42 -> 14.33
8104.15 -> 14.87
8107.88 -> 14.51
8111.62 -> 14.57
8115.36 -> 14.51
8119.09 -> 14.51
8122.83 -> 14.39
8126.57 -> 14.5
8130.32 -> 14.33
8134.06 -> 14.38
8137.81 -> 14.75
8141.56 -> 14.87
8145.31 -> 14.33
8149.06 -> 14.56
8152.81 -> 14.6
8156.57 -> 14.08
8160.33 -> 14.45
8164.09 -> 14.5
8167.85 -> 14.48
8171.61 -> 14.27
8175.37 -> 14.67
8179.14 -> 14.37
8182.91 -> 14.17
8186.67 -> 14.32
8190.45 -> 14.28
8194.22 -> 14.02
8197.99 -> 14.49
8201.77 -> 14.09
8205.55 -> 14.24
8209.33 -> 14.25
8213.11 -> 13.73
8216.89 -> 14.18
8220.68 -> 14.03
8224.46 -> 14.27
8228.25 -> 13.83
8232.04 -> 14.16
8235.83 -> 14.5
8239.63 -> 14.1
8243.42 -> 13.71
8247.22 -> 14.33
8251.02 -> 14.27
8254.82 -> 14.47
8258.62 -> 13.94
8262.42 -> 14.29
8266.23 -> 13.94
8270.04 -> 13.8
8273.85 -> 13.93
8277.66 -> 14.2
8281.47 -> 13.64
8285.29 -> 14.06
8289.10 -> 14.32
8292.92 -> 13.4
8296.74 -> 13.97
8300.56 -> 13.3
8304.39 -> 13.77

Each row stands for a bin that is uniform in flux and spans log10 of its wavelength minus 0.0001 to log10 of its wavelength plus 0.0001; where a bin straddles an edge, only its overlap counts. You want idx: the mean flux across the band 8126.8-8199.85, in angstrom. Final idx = 14.4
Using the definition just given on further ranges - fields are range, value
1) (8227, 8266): 14.2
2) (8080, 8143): 14.6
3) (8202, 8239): 14.1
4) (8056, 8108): 14.6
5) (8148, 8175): 14.4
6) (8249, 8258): 14.3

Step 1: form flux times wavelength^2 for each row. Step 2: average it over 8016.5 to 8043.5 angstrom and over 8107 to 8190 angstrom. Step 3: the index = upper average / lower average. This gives 1.02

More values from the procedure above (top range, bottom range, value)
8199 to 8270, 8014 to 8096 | 1.01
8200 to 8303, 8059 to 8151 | 1.00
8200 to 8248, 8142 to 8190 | 0.99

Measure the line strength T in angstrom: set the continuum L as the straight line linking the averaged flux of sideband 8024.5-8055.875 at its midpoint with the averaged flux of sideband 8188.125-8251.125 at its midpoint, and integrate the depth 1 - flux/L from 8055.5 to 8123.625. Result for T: 0.4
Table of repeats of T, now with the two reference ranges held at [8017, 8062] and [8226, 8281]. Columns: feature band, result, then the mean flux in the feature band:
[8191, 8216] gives 0.20 angstrom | 14.1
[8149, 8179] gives -0.10 angstrom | 14.4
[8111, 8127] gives 0.06 angstrom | 14.5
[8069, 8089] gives 0.27 angstrom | 14.5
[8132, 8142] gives -0.10 angstrom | 14.6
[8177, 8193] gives 0.05 angstrom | 14.3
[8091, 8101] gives -0.02 angstrom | 14.6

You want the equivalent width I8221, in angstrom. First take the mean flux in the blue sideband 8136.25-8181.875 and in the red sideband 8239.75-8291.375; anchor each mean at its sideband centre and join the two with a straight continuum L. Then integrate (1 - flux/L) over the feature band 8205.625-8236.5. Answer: 0.3 angstrom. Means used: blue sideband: 14.5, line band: 14.1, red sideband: 14.1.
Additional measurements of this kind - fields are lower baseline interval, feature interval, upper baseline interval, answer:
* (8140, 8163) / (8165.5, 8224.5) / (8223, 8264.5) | 0.4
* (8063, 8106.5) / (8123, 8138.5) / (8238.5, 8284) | -0.1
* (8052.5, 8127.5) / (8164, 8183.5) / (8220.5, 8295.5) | -0.1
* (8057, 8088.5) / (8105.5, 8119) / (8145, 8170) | -0.1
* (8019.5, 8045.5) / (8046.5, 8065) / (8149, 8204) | -0.5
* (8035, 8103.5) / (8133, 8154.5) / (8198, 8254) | -0.3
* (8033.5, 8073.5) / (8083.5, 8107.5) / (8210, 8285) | 0.0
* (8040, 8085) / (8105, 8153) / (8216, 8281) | -0.2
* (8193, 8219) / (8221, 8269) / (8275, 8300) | -0.4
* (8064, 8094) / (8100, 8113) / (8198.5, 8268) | -0.2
